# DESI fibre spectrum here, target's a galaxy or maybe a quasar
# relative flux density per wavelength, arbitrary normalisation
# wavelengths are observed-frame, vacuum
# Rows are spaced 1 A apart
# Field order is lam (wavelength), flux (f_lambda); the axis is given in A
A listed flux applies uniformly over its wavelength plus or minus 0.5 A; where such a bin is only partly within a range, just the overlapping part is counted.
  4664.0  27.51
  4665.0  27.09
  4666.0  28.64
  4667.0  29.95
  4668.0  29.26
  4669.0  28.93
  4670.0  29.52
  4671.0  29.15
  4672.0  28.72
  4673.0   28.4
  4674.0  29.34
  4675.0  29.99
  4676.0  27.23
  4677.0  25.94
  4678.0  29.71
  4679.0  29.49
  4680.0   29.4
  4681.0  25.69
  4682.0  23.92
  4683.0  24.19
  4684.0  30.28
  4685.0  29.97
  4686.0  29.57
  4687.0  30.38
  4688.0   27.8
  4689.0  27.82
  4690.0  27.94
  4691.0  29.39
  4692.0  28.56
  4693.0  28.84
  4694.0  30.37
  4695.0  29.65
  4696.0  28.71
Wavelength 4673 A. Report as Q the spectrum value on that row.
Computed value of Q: 28.4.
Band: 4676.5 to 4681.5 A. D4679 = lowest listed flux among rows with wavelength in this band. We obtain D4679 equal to 25.69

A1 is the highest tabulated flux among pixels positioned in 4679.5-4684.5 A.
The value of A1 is 30.28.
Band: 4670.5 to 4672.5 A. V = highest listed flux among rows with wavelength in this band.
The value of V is 29.15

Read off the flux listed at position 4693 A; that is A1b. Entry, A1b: 28.84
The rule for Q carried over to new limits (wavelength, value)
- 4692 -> 28.56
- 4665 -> 27.09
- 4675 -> 29.99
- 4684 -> 30.28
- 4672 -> 28.72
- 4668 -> 29.26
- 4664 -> 27.51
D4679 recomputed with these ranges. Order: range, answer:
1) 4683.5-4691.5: 27.8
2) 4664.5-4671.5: 27.09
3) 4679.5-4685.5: 23.92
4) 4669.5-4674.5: 28.4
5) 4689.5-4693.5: 27.94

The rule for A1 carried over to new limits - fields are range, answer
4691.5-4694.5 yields 30.37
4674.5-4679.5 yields 29.99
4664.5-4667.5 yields 29.95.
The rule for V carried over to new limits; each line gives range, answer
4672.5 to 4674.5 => 29.34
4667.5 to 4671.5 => 29.52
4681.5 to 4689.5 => 30.38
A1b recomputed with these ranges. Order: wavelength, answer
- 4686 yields 29.57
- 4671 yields 29.15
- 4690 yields 27.94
